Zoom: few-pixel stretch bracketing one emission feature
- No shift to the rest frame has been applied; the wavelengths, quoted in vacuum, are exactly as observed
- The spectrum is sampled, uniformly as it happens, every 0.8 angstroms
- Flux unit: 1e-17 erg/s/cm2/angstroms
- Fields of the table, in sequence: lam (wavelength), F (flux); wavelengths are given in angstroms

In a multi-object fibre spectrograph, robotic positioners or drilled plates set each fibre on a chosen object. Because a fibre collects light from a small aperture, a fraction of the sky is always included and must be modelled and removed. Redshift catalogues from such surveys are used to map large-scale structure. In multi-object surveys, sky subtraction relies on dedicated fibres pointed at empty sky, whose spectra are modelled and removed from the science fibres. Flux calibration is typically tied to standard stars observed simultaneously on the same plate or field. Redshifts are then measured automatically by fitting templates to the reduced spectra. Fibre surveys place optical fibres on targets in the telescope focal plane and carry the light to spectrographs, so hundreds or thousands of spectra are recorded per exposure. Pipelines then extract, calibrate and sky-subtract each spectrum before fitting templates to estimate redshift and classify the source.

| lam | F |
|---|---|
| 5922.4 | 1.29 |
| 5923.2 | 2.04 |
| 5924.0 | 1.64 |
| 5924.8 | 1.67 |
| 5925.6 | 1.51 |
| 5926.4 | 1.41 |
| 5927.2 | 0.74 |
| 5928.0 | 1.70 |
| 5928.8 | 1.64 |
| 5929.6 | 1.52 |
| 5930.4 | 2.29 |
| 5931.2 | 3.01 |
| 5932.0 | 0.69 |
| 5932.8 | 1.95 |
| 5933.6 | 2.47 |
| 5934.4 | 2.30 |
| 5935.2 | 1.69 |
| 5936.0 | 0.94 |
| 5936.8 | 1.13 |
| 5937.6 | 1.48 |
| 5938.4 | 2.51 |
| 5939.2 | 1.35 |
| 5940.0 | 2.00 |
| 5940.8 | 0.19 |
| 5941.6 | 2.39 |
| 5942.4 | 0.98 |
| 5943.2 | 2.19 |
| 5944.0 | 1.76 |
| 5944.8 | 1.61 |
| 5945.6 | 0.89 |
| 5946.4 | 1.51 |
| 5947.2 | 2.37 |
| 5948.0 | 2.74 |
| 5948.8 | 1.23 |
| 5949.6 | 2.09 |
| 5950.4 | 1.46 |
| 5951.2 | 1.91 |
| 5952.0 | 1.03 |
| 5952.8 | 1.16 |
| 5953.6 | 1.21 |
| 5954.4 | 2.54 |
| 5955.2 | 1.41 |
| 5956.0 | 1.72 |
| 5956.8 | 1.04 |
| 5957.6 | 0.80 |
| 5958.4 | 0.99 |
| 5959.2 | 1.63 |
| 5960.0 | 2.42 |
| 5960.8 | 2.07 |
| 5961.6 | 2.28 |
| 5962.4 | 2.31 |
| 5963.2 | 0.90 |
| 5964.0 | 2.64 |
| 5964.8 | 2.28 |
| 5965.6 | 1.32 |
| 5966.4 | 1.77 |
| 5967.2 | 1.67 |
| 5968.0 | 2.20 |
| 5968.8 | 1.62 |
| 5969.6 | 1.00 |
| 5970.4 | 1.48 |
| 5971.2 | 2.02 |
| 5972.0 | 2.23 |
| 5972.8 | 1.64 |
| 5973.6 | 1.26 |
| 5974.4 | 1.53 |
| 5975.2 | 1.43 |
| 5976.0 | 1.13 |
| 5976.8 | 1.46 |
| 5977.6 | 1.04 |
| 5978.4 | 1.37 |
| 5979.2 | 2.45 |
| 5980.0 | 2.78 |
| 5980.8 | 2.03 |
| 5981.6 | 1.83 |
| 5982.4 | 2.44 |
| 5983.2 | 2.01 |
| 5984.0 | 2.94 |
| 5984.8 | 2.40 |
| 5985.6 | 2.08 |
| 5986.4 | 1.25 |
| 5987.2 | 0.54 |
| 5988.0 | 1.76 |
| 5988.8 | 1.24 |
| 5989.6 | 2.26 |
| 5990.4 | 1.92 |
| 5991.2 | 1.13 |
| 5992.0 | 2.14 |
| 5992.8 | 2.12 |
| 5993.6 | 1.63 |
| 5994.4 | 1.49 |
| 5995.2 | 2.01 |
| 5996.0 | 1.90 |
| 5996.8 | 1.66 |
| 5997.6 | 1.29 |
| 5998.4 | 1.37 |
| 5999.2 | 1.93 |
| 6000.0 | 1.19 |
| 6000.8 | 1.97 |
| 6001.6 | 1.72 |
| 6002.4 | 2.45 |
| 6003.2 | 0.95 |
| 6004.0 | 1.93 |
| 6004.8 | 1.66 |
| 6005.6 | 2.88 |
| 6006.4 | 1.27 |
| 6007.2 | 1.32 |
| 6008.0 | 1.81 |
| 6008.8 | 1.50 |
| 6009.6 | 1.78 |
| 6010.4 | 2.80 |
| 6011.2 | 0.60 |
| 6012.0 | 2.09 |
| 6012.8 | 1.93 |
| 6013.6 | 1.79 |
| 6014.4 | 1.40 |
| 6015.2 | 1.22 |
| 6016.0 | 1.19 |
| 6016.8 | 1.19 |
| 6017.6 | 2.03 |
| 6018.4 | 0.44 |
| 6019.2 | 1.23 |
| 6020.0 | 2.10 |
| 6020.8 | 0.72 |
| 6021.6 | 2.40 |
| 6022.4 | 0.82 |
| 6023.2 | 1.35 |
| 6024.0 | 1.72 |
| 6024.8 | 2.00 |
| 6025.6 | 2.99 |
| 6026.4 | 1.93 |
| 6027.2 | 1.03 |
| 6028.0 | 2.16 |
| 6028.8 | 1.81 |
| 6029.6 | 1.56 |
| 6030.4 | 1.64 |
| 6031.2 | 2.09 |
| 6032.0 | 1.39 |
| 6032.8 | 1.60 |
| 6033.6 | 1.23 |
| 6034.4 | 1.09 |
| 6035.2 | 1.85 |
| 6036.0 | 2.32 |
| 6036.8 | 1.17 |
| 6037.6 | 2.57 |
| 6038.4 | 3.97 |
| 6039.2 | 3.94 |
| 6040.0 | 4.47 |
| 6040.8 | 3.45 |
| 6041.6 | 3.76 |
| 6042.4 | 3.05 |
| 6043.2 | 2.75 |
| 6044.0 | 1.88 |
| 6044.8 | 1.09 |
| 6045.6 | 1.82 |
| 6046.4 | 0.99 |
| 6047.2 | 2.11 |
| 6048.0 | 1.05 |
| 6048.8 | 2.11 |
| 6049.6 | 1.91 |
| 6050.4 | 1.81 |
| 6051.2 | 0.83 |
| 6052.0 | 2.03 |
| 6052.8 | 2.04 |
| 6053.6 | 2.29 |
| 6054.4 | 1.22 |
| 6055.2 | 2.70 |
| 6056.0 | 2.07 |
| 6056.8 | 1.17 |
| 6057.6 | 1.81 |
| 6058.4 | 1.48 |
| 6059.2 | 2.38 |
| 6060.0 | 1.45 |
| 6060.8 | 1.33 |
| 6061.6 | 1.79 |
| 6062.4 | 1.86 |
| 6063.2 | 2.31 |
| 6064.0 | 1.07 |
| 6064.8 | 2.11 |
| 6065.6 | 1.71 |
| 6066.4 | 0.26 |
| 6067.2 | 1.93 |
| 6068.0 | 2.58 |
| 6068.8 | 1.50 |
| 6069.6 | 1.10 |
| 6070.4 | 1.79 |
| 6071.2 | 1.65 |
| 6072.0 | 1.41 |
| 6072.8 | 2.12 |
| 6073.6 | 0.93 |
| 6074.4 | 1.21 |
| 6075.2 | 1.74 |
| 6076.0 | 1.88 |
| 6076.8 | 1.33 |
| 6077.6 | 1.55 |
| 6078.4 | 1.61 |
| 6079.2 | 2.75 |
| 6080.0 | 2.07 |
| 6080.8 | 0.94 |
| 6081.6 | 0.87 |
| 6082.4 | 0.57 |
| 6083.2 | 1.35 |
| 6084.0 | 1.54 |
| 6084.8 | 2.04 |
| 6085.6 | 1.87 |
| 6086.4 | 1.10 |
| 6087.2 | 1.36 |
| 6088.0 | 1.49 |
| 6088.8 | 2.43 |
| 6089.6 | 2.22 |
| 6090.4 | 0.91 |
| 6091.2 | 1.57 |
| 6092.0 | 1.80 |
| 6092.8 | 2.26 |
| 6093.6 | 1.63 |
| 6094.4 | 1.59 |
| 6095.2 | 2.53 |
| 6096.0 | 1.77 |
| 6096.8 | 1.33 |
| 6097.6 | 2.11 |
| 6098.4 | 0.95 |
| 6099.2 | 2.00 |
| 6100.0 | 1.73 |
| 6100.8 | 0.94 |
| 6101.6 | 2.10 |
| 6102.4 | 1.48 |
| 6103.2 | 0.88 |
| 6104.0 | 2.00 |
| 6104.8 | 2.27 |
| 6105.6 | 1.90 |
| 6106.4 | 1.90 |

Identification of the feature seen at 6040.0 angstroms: [O III]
